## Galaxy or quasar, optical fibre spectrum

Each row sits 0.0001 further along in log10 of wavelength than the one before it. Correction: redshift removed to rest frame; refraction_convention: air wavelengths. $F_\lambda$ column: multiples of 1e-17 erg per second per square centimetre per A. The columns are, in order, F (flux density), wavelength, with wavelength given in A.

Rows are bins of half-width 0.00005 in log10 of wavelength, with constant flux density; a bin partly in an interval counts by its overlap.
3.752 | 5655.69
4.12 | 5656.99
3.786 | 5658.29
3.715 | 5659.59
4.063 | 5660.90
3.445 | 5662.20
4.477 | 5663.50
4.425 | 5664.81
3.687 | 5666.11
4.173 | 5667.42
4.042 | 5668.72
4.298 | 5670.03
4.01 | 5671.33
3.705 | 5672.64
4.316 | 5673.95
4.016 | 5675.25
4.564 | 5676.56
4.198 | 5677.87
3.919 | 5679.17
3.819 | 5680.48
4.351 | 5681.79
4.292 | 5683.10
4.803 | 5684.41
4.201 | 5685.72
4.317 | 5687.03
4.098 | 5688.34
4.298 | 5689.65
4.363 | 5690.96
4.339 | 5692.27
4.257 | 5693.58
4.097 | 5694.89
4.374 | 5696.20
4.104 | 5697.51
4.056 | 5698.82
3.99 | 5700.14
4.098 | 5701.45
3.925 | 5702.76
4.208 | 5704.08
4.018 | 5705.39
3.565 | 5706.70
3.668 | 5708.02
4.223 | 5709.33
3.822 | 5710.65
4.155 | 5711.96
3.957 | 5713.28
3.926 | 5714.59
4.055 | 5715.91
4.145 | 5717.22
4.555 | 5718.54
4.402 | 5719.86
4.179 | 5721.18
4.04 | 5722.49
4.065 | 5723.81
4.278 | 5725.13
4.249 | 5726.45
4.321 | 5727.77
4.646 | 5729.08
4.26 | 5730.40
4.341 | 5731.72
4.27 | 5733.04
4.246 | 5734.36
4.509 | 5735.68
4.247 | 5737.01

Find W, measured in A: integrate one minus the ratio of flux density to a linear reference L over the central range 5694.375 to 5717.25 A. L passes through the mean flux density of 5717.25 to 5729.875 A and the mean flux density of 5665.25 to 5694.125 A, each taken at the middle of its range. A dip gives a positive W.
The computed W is 1.3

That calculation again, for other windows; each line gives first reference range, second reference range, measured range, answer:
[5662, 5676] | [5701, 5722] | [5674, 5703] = -1.01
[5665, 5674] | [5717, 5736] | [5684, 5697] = -0.54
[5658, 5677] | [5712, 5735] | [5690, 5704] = -0.07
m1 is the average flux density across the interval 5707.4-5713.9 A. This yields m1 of 3.97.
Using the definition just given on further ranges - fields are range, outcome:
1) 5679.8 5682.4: 4.07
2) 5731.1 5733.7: 4.31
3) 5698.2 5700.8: 4.02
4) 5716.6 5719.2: 4.34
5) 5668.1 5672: 4.11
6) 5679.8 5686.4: 4.29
